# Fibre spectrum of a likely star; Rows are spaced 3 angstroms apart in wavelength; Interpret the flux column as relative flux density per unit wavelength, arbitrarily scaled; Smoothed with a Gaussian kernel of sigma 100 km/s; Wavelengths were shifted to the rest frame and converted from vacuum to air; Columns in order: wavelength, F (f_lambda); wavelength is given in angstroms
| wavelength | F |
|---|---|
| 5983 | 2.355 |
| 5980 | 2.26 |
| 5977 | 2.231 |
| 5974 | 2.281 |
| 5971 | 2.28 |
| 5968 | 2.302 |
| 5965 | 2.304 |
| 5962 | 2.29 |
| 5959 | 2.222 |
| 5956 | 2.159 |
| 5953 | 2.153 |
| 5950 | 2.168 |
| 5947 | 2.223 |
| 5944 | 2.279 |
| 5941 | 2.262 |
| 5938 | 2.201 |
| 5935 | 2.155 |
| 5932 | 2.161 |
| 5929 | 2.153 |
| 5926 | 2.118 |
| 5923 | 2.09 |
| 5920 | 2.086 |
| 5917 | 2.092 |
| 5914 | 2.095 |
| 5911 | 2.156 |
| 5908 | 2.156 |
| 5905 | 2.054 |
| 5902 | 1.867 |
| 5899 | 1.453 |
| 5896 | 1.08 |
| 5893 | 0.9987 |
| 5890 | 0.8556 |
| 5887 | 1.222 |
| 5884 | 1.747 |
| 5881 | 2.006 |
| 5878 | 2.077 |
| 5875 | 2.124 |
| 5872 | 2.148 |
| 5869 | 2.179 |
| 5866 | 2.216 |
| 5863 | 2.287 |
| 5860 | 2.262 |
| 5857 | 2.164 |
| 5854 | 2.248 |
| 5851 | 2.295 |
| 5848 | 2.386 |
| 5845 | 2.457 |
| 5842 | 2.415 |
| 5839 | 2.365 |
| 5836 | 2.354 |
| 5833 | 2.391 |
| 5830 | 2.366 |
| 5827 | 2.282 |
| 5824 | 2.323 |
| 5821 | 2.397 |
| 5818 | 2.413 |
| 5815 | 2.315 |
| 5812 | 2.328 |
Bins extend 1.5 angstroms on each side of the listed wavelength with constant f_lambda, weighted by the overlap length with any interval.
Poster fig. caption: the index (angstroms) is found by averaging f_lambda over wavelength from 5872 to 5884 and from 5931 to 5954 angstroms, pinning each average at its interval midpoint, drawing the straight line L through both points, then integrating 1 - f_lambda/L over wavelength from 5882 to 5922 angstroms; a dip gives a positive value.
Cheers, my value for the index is 7.9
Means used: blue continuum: 2.04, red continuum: 2.2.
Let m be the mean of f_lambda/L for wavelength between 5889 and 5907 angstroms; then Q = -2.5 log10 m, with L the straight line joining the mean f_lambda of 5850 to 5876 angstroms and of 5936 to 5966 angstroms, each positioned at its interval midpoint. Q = 0.483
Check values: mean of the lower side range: 2.21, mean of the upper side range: 2.22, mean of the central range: 1.42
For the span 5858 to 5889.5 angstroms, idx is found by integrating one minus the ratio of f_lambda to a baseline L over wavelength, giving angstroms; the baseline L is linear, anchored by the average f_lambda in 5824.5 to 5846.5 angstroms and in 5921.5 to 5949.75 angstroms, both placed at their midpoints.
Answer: 4.25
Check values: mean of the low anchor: 2.37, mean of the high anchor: 2.18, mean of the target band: 1.99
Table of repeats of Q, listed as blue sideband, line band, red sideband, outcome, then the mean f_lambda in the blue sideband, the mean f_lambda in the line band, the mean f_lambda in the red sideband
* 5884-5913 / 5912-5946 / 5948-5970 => -0.14 mag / 1.56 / 2.15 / 2.23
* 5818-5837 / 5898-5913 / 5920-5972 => 0.15 mag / 2.36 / 1.96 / 2.2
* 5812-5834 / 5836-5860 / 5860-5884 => -0.04 mag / 2.35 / 2.33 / 2.13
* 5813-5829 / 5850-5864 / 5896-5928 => -0.02 mag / 2.35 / 2.25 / 1.97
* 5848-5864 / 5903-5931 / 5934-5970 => 0.07 mag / 2.26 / 2.11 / 2.23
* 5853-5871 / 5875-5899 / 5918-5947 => 0.44 mag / 2.22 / 1.47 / 2.17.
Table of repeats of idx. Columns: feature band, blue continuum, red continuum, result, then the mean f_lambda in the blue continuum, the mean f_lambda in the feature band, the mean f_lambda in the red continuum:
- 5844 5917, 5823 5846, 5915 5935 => 9.99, 2.37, 1.94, 2.12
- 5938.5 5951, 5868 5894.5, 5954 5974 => -0.62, 1.7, 2.23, 2.26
